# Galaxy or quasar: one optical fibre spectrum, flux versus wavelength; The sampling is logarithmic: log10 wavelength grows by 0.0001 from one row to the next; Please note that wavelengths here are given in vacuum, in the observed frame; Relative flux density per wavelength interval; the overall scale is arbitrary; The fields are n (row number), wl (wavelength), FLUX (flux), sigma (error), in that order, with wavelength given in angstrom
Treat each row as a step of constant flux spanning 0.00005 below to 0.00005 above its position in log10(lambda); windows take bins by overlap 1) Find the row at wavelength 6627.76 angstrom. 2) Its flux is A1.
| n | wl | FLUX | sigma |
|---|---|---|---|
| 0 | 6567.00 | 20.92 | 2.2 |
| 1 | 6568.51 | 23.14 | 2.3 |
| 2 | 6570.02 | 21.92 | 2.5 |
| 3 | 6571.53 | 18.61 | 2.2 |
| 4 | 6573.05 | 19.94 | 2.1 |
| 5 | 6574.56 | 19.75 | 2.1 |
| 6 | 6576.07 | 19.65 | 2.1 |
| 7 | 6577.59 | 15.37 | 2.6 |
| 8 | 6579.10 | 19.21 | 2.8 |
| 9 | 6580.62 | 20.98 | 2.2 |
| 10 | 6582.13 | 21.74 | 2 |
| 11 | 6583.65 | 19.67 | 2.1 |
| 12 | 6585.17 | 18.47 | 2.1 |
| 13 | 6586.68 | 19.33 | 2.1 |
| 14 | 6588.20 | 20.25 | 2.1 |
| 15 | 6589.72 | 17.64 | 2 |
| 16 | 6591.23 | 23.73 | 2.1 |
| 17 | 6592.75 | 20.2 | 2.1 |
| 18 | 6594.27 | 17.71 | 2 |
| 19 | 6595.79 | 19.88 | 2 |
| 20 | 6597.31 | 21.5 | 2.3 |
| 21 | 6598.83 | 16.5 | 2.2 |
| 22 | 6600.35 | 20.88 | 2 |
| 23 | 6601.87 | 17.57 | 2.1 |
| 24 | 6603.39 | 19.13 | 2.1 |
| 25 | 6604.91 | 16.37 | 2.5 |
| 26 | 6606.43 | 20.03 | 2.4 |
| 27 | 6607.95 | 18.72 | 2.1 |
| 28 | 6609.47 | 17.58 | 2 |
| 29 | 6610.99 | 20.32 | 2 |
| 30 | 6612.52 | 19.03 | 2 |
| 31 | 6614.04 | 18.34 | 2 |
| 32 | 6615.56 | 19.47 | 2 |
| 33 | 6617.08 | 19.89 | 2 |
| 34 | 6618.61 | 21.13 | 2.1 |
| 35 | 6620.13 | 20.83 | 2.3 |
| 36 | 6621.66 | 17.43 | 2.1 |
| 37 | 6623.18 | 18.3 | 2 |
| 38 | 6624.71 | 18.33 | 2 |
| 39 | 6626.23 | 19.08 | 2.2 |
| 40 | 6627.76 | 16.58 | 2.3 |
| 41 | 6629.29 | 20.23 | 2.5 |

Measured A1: 16.58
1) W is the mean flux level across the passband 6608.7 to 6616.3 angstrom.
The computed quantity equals 19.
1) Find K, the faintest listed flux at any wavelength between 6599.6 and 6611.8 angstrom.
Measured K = 16.37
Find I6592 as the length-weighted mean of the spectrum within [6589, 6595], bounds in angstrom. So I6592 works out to 19.9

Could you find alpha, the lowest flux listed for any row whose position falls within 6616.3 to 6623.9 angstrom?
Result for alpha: 17.43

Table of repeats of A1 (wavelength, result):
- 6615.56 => 19.47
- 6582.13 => 21.74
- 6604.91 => 16.37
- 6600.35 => 20.88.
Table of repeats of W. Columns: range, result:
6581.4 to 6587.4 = 19.8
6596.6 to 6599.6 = 19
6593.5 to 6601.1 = 19.3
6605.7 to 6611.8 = 19.1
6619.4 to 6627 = 18.8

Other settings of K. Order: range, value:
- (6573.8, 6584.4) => 15.37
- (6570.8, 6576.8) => 18.61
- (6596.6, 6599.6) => 16.5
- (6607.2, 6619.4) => 17.58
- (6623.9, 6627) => 18.33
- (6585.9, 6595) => 17.64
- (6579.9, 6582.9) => 20.98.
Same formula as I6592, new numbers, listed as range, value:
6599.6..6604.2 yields 19.2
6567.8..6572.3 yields 21.2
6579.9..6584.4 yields 20.8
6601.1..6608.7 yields 18.4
